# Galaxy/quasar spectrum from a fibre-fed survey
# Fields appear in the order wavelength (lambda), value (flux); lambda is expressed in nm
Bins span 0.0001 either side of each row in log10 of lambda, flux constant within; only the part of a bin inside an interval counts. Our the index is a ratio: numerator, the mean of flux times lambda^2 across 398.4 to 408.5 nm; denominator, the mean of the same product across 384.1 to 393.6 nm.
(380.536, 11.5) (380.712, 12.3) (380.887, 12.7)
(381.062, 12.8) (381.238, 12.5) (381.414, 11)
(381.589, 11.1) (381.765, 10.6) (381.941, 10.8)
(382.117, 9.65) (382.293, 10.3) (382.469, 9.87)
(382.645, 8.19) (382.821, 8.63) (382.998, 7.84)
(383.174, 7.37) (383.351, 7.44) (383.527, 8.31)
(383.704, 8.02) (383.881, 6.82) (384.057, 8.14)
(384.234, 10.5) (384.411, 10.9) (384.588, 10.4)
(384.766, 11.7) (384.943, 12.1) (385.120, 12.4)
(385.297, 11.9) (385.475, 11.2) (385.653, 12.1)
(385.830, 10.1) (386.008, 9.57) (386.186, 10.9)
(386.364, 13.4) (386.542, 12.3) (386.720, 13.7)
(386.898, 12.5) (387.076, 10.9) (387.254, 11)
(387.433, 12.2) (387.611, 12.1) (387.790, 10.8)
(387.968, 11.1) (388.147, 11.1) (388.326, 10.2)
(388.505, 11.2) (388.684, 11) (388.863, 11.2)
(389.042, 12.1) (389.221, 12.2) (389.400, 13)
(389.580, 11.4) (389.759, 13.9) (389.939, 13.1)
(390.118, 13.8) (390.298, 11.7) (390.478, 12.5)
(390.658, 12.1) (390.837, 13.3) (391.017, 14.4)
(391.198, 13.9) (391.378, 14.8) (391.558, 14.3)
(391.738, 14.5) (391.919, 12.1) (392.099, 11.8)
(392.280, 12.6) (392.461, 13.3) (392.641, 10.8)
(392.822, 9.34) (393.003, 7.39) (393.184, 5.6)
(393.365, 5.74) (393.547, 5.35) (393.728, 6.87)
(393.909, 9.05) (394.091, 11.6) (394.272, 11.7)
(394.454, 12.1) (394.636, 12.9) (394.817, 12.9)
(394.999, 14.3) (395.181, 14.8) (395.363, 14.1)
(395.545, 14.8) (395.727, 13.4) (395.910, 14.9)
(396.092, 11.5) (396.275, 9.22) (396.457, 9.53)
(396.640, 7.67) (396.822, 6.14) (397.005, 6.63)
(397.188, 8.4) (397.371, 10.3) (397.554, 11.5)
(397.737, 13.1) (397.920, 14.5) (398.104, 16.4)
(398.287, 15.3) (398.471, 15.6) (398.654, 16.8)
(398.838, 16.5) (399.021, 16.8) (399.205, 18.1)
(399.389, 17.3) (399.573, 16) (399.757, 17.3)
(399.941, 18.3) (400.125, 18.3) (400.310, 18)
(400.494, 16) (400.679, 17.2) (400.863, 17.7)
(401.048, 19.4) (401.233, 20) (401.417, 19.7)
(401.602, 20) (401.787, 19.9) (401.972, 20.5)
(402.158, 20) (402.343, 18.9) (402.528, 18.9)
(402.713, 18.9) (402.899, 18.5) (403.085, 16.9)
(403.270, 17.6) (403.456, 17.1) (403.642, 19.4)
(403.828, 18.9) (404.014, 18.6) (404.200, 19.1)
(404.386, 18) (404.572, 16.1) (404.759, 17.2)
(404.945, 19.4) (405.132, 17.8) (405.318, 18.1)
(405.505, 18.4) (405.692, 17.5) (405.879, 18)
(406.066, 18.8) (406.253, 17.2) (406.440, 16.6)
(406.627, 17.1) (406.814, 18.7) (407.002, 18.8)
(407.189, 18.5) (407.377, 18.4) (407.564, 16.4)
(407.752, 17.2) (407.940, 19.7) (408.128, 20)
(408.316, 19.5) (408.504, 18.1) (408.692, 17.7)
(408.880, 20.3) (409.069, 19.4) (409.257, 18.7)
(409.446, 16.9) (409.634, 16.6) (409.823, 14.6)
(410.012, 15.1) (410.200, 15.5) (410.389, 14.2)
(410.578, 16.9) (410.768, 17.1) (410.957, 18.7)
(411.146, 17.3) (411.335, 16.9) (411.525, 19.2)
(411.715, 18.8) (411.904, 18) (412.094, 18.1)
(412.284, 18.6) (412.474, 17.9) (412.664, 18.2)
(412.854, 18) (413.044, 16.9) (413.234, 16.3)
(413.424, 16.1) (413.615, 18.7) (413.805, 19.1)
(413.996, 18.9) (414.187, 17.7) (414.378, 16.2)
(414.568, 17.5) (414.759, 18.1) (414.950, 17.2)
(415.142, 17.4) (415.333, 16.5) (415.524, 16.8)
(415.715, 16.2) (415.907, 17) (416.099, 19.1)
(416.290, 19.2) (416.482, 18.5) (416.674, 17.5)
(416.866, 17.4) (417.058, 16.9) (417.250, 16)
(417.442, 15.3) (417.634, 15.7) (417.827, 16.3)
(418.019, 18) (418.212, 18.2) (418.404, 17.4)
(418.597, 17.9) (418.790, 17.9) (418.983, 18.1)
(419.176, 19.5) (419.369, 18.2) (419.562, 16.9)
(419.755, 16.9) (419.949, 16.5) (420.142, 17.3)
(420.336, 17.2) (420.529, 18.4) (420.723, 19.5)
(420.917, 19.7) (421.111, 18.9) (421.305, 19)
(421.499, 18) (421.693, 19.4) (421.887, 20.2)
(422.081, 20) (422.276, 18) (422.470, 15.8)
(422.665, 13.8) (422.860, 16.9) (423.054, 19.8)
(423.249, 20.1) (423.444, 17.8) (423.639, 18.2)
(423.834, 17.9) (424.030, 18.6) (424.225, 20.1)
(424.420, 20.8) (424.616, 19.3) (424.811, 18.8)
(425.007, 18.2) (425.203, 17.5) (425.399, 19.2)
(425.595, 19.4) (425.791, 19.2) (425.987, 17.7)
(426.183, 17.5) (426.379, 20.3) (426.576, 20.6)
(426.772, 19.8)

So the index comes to 1.69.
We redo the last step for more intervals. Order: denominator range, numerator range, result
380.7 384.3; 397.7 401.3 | 1.91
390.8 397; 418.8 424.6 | 1.86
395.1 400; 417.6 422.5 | 1.50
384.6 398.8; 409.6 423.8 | 1.69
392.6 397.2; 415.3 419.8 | 1.89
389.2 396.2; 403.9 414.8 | 1.61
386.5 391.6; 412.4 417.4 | 1.61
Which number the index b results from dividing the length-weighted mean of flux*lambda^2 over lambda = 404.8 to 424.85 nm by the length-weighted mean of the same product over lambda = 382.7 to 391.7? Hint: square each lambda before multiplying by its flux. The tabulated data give 1.8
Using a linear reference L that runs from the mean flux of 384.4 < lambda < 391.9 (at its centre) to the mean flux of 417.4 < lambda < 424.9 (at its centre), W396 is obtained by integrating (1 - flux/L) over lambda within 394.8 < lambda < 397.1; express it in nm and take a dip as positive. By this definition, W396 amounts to 0.35 nm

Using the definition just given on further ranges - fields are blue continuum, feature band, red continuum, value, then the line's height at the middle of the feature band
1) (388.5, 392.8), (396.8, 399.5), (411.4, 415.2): 0.12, 14.4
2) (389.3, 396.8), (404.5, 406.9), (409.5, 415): -0.37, 15.4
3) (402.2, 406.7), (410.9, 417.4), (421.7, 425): 0.23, 18.3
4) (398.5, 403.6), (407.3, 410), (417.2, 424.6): 0.01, 18.1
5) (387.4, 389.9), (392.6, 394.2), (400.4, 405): 0.69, 14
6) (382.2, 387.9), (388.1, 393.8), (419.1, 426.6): 0.08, 11.7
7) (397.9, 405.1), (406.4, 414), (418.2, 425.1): 0.16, 18.1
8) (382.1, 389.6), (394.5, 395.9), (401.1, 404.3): 0.13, 15.3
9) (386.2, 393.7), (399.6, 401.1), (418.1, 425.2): -0.41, 13.8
